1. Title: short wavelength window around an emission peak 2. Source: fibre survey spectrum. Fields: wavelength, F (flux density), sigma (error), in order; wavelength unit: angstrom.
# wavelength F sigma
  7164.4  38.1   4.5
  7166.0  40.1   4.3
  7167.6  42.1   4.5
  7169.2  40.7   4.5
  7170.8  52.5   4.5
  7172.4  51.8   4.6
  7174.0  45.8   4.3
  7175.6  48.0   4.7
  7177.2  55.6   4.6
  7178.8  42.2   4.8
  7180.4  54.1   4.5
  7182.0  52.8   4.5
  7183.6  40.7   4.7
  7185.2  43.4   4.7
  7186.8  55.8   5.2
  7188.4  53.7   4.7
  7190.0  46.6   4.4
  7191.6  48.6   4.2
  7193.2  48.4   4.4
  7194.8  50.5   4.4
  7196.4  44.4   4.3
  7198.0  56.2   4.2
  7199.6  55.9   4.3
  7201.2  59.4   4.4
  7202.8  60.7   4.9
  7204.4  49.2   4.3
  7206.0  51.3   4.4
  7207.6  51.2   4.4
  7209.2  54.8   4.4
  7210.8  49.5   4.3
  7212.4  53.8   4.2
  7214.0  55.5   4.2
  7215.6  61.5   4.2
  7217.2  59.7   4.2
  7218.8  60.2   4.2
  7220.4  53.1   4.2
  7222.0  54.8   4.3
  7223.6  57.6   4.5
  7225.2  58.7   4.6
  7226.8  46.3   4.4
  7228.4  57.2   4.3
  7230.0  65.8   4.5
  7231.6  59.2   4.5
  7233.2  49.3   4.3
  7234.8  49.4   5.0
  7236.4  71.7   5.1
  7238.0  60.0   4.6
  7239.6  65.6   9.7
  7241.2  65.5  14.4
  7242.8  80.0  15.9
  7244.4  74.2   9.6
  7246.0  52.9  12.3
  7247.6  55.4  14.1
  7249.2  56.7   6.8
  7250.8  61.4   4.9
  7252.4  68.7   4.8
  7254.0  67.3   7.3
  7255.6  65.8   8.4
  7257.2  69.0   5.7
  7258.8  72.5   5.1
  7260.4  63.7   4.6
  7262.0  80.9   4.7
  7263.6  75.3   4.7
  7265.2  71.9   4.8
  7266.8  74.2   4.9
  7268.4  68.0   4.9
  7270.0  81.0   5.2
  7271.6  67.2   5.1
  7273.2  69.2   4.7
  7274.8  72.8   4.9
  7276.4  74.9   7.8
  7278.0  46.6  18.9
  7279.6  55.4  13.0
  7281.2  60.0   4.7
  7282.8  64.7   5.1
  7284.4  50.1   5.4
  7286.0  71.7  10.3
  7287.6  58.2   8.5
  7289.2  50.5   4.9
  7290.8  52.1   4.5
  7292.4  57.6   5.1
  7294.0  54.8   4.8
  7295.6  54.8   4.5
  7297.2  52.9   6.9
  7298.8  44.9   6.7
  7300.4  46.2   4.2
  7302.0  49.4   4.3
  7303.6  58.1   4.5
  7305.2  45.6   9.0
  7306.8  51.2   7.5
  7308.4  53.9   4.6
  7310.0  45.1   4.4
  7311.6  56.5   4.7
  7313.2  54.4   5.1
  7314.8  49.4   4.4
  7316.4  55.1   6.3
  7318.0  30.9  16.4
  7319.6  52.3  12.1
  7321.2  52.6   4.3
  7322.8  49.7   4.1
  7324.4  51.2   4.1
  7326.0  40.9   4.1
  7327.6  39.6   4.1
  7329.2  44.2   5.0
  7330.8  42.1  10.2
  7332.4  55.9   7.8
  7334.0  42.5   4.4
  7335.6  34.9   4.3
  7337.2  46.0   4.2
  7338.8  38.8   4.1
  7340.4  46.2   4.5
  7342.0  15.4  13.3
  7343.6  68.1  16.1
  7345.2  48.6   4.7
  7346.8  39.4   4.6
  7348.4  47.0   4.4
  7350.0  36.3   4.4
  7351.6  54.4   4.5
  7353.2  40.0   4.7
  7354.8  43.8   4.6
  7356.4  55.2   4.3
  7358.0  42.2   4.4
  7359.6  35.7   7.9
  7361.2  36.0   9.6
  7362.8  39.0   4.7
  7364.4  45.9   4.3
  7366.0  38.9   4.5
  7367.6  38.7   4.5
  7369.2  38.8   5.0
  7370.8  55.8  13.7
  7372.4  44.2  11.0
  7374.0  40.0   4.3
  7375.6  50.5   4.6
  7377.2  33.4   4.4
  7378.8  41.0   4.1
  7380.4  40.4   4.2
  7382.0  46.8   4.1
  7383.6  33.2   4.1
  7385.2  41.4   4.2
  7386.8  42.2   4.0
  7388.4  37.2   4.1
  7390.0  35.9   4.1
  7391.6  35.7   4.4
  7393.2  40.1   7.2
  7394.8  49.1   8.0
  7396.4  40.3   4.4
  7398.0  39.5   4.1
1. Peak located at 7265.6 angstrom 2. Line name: C III] 1909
